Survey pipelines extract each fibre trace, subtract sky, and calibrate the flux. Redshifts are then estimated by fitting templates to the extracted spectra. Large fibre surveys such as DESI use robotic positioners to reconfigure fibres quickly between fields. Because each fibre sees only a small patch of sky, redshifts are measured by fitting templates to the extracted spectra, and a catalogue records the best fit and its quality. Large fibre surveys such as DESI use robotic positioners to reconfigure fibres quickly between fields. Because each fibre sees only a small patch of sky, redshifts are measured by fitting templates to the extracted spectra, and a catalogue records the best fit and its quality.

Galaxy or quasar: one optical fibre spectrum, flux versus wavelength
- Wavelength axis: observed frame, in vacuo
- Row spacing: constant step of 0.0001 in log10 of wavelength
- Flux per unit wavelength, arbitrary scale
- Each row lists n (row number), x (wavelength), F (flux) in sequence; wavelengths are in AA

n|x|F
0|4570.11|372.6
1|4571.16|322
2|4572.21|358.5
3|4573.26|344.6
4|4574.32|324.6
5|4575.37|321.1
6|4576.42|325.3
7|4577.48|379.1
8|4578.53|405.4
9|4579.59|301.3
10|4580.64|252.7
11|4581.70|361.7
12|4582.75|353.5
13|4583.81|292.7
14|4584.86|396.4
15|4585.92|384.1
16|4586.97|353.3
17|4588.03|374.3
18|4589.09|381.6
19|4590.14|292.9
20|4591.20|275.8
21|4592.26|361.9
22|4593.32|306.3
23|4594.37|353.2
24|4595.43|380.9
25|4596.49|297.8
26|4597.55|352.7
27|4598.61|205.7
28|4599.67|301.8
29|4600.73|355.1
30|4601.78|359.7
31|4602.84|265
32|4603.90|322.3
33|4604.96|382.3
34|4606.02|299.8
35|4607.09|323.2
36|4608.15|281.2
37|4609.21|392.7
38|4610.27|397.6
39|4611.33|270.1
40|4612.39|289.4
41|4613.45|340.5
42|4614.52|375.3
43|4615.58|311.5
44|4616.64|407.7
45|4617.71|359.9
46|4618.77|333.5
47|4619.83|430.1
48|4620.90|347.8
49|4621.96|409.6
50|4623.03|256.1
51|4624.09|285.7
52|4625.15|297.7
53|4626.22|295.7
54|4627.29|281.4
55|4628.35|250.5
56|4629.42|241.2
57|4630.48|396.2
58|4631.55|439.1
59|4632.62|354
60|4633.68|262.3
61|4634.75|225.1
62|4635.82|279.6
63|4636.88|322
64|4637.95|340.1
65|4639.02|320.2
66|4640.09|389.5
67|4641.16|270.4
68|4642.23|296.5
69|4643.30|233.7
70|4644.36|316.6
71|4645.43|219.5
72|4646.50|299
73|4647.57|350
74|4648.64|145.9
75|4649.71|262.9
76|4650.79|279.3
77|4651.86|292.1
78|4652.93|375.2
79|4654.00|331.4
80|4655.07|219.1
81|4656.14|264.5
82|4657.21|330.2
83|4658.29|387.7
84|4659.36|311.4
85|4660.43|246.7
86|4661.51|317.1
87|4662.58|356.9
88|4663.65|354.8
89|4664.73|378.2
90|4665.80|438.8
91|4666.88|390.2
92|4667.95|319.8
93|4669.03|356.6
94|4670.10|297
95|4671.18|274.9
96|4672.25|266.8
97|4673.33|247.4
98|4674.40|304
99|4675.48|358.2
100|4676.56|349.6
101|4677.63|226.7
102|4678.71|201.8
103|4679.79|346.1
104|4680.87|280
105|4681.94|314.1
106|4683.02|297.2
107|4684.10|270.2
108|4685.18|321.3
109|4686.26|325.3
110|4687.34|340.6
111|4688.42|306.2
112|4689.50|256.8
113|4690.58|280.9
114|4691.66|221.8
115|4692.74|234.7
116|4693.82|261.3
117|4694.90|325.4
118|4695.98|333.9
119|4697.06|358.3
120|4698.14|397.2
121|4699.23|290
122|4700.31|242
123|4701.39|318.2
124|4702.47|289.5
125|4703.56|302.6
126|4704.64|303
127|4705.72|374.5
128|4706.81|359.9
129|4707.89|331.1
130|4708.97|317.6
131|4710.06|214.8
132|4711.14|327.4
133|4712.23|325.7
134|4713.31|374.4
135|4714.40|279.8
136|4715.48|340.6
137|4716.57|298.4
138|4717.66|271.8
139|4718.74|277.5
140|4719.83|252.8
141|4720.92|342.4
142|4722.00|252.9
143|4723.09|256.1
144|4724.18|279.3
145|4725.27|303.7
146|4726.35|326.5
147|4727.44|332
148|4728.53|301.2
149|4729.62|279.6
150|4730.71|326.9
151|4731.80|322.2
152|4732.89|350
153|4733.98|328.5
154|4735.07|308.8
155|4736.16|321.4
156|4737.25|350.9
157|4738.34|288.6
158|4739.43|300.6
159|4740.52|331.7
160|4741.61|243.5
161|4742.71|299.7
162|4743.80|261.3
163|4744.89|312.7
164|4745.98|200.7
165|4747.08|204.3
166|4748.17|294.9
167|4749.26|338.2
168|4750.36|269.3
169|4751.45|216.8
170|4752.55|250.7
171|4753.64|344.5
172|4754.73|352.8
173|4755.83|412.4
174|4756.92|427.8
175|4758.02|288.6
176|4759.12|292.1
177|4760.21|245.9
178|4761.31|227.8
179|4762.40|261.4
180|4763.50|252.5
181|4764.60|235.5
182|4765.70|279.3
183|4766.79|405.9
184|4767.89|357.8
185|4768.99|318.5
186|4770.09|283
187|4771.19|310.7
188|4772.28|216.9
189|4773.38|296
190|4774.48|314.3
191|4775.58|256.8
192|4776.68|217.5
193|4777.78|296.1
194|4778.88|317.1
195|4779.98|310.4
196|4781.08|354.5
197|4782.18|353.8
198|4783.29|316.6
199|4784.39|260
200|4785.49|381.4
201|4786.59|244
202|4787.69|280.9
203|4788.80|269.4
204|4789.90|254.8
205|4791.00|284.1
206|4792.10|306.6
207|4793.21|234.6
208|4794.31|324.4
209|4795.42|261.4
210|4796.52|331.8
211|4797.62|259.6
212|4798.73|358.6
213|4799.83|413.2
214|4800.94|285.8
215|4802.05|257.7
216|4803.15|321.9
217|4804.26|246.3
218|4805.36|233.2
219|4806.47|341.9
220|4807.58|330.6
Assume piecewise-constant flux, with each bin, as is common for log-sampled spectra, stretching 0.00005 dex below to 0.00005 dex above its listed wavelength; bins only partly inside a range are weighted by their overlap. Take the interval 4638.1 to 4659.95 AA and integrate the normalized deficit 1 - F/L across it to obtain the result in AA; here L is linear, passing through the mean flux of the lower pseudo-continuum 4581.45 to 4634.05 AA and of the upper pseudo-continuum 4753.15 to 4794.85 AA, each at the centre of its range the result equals 1.96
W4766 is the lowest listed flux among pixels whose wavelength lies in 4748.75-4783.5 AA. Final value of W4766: 216.8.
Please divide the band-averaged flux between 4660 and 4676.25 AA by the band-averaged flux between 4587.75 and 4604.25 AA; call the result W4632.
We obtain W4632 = 1.0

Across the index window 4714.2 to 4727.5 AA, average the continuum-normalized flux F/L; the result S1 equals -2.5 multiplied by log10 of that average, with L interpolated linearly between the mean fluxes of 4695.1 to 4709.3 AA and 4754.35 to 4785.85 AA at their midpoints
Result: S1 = 0.09 mag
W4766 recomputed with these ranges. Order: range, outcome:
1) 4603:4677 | 145.9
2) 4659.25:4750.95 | 200.7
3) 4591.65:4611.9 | 205.7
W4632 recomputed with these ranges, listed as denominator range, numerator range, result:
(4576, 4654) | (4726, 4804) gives 0.93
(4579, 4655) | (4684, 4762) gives 0.94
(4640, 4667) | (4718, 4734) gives 0.98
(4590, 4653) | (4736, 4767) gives 0.93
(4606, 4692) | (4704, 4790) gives 0.96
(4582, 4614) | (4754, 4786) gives 0.92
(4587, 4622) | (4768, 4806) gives 0.87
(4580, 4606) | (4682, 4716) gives 0.93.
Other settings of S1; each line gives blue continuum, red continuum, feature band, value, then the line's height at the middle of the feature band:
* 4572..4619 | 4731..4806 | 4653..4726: 0.03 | 314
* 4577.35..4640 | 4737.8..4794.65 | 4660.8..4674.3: -0.05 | 316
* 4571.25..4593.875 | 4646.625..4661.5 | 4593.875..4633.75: -0.04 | 319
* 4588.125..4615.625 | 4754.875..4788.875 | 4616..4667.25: 0.02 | 321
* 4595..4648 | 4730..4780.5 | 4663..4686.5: -0.01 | 311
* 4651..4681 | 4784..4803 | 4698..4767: 0.02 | 305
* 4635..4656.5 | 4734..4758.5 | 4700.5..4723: -0.03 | 298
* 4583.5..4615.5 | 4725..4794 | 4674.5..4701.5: 0.05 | 313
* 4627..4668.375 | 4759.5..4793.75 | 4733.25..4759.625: -0.03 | 294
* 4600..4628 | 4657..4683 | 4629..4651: 0.10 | 326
